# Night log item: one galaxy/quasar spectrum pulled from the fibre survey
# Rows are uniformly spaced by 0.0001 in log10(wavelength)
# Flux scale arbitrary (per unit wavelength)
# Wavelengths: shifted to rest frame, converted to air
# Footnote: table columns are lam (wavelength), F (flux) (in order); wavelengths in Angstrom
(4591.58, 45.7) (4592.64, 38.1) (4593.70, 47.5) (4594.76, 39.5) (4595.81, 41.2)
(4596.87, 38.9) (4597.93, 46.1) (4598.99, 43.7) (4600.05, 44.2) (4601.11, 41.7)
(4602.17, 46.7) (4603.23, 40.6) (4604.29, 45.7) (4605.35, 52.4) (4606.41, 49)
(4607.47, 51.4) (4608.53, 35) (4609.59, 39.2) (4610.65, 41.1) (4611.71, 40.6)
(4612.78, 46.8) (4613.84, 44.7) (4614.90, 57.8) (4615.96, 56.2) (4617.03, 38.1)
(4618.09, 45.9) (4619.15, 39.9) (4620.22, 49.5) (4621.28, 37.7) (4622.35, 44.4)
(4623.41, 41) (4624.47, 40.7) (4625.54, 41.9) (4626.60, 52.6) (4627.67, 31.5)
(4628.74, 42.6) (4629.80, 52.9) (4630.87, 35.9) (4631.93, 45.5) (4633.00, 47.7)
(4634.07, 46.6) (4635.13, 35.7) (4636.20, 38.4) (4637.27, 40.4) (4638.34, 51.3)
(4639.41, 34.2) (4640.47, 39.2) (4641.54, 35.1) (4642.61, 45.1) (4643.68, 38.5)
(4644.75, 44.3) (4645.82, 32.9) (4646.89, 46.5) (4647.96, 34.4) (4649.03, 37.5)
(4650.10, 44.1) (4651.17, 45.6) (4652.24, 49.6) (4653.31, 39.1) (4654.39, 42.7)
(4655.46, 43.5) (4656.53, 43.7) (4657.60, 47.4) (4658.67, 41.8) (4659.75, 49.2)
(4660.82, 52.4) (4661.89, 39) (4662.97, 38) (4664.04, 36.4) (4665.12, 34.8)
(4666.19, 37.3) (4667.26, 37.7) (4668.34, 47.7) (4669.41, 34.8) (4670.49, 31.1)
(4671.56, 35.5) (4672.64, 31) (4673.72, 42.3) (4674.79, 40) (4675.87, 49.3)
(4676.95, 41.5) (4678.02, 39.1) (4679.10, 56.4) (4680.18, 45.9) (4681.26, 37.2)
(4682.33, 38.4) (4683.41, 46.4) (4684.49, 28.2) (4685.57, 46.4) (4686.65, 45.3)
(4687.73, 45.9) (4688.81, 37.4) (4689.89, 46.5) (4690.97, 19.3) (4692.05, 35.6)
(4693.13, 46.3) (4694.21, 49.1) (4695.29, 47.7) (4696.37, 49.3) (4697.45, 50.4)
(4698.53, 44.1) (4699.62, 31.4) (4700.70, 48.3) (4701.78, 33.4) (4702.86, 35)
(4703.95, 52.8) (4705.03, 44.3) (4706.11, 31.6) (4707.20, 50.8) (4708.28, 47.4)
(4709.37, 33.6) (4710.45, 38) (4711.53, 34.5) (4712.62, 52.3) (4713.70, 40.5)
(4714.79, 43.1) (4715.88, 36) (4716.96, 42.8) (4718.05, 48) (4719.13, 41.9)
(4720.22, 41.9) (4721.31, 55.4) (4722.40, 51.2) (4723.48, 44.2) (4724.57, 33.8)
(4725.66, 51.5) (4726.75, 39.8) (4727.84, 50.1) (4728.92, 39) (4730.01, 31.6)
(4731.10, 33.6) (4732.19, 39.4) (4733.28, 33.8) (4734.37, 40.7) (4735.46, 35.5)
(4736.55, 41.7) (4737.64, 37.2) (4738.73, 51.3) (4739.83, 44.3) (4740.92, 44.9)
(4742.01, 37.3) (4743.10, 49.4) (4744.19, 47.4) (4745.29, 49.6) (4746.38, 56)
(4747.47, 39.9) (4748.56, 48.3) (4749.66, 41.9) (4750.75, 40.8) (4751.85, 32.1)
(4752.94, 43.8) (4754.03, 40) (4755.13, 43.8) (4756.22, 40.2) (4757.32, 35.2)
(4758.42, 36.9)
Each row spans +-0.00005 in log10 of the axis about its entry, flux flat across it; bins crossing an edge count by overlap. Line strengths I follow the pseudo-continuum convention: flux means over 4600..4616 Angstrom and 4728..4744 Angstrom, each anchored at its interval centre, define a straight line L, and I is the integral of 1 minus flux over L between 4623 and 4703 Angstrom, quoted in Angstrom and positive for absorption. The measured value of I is 3.37 Angstrom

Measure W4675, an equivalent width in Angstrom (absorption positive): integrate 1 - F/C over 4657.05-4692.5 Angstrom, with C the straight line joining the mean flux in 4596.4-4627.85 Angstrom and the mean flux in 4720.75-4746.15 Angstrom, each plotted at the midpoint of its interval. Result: 2.5 Angstrom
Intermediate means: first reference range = 44.3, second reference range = 42.9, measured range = 40.5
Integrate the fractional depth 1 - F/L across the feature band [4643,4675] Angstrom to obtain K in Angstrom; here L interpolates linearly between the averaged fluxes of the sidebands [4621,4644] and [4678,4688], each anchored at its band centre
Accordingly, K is 1.4 Angstrom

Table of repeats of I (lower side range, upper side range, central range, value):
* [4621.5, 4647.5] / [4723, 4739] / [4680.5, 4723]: -1.8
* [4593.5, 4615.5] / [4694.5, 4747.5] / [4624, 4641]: 0.7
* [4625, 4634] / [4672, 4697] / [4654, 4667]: 0.2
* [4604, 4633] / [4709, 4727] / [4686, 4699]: 0.1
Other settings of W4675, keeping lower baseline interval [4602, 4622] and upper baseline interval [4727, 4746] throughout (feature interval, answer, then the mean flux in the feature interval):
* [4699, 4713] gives 0.5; 40.9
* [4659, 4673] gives 1.5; 39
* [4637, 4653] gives 1.1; 41.2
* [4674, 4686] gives 0.2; 42.6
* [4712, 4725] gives -0.7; 44.3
